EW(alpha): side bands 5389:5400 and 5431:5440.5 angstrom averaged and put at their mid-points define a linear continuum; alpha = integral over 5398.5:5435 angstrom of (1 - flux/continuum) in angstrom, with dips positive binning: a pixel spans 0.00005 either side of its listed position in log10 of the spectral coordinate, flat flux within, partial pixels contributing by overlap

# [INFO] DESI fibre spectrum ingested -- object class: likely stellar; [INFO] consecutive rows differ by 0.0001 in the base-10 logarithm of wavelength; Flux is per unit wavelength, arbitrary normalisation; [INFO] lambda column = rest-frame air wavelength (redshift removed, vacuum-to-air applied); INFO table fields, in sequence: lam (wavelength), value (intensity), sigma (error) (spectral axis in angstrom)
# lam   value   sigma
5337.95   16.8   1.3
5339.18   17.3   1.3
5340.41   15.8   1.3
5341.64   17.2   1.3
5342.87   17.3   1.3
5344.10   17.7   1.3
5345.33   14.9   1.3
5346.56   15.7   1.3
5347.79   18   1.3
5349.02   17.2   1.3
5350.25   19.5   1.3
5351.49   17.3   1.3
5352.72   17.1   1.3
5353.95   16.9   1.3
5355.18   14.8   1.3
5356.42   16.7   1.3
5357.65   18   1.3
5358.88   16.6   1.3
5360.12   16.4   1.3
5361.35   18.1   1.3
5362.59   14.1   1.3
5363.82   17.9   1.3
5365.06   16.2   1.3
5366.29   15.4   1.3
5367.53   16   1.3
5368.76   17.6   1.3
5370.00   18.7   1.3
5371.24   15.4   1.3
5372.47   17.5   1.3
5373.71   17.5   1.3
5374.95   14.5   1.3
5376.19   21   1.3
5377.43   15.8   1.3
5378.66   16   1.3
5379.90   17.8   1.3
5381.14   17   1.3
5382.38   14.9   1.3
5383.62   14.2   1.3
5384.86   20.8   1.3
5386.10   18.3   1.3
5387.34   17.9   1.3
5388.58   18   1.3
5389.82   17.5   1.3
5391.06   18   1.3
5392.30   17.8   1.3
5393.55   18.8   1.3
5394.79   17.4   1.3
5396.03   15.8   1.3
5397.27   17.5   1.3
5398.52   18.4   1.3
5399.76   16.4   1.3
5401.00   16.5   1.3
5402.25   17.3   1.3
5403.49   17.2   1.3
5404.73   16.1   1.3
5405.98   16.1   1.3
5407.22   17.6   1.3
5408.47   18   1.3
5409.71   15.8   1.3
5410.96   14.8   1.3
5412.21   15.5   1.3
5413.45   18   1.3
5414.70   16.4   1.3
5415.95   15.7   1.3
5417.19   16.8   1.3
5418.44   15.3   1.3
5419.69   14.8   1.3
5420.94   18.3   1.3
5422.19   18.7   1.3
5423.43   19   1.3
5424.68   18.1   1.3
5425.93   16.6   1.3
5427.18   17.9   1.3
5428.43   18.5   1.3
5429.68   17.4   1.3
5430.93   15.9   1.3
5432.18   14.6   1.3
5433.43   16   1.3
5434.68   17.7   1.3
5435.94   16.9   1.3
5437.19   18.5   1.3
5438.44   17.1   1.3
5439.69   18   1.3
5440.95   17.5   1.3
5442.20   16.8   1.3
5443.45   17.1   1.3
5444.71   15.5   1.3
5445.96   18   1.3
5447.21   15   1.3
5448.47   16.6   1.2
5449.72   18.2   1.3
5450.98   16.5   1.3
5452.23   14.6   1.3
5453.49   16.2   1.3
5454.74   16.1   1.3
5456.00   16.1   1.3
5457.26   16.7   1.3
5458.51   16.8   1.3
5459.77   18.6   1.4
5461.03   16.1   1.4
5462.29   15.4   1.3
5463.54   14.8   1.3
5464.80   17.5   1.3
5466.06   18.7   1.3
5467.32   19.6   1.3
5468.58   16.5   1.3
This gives 0.8 angstrom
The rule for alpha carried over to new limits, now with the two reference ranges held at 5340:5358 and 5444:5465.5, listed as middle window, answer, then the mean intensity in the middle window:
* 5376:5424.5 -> -1.2 angstrom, 17.1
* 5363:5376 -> 0.0 angstrom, 16.8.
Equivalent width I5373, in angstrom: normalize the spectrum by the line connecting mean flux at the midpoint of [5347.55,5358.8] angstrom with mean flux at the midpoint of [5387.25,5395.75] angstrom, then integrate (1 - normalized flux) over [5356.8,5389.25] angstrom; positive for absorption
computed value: 1.0 angstrom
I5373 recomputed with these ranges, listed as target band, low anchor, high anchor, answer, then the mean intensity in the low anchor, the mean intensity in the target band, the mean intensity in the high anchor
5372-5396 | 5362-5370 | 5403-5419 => -1.4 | 16.4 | 17.4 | 16.4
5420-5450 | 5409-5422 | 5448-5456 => -1.7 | 16.2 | 17.2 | 16.3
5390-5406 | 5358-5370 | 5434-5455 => -0.5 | 16.6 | 17.2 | 16.9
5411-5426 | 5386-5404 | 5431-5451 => 0.3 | 17.5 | 16.9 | 16.9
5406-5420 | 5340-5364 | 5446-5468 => 0.4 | 16.9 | 16.3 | 16.7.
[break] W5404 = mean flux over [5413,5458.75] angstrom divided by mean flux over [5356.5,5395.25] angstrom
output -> 1.0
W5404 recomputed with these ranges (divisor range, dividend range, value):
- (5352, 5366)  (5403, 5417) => 0.99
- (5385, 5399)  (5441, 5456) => 0.92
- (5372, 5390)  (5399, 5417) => 0.96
